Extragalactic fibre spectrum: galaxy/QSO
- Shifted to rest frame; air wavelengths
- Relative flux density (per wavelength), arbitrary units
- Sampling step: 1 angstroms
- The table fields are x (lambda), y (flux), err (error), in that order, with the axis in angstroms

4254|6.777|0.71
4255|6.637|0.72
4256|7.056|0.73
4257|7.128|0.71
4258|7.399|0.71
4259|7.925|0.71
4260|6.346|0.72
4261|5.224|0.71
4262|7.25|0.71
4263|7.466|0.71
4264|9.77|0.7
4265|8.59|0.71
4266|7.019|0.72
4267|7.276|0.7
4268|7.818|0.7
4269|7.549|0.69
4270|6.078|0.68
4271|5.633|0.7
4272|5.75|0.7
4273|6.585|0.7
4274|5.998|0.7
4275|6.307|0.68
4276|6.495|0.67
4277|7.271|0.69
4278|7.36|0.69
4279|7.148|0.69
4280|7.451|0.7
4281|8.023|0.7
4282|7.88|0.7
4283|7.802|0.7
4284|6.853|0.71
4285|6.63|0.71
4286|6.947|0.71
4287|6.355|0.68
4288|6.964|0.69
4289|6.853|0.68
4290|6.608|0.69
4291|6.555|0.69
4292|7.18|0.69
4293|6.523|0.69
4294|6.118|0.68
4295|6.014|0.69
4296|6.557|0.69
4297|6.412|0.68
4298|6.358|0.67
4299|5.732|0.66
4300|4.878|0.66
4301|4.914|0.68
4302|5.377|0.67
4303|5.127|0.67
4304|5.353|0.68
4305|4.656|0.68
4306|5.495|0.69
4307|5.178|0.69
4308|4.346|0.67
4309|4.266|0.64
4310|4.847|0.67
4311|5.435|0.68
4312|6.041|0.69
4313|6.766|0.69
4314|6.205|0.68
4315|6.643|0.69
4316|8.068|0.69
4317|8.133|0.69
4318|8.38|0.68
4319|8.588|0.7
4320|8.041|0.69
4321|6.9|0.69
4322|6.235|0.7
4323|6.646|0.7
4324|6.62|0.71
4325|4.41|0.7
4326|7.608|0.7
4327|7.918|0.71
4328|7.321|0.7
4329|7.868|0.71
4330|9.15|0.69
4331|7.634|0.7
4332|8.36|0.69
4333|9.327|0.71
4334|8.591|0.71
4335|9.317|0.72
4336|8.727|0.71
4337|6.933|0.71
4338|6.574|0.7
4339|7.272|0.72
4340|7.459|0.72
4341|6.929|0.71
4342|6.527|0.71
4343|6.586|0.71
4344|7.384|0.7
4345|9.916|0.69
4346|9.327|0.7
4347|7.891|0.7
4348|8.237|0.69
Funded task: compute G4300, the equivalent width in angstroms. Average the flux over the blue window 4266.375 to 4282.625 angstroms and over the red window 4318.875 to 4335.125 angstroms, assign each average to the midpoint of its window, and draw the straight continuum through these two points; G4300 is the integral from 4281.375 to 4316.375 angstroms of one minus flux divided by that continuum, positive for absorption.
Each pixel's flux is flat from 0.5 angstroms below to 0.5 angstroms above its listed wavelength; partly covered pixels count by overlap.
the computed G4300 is 5.4 angstroms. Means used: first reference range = 6.92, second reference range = 7.62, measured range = 6.11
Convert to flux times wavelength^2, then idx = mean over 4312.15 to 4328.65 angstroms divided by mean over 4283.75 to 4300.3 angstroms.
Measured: 1.1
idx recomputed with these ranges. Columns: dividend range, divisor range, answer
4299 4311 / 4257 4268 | 0.69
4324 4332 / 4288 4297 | 1.15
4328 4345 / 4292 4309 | 1.43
